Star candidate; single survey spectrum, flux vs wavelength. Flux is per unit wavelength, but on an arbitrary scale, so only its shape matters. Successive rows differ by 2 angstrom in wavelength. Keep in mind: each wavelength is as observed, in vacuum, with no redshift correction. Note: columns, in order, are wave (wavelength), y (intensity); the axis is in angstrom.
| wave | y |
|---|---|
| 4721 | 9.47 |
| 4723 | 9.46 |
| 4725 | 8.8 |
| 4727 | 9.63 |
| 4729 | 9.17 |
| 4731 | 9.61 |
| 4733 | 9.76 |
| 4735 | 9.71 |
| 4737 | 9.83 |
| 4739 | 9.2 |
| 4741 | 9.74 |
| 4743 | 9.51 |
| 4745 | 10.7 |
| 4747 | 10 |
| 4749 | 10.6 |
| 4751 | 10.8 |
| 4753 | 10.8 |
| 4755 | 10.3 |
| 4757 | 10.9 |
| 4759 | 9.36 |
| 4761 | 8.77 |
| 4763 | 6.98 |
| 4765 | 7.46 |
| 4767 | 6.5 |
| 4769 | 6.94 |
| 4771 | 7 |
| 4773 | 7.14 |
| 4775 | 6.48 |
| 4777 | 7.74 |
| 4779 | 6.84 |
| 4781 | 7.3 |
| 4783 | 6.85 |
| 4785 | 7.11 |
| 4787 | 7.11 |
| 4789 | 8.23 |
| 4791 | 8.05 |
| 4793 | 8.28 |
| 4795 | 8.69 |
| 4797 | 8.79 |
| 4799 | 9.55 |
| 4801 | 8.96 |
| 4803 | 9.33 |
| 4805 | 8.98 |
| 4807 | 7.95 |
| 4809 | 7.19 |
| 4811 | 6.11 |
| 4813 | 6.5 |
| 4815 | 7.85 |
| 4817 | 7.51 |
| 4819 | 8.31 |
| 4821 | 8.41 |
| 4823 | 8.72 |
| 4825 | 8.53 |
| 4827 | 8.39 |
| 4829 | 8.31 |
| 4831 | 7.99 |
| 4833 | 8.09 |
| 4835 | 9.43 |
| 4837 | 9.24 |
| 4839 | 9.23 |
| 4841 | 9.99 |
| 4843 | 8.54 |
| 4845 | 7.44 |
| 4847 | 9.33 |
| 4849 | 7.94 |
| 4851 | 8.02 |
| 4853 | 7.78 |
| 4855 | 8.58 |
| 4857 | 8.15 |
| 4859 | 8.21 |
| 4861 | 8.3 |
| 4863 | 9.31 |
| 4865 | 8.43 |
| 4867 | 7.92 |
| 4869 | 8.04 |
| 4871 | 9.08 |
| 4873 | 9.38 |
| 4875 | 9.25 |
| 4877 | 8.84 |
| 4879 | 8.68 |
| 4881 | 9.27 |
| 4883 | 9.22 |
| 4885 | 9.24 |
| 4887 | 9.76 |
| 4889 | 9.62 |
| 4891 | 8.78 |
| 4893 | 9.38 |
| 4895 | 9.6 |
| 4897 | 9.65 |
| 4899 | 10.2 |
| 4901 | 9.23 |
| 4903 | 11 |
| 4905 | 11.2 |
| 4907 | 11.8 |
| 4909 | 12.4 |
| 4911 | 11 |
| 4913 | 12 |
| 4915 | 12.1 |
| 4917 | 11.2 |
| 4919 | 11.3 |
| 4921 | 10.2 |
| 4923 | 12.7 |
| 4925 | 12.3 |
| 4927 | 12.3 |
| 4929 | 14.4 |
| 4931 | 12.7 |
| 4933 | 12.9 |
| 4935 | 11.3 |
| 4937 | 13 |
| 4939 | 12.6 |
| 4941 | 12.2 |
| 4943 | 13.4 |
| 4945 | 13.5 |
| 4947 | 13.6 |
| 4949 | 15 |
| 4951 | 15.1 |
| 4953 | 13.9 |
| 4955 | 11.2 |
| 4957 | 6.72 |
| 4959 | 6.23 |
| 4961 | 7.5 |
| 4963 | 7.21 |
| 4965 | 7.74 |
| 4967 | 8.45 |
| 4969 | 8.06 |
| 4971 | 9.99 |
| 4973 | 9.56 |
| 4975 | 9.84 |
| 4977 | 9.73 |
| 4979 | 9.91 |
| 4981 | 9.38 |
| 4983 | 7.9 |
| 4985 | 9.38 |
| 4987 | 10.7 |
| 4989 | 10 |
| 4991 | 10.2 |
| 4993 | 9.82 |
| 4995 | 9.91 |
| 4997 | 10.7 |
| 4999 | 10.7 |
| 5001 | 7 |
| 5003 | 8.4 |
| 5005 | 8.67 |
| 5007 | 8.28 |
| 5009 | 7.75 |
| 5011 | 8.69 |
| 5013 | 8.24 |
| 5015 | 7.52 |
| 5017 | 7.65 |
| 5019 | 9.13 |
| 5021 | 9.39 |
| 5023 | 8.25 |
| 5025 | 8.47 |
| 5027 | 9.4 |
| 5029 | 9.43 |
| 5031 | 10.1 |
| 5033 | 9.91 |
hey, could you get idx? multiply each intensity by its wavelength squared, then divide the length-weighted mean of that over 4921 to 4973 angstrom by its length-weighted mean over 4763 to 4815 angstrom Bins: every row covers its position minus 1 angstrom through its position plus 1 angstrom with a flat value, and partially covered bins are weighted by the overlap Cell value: 1.58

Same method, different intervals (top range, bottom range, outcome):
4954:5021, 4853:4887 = 1.06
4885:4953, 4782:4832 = 1.52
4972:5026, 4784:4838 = 1.19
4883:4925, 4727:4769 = 1.20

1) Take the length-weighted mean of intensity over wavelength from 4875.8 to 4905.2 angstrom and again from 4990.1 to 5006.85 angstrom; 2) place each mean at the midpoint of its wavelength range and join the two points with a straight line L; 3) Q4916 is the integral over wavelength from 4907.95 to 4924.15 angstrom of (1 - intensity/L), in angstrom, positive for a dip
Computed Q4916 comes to -3.6 angstrom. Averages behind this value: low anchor 9.53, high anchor 9.36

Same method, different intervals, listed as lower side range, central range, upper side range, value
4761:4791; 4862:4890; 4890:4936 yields 3.3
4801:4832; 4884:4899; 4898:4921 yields 1.5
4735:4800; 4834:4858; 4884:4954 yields 3.7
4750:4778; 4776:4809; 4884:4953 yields 3.3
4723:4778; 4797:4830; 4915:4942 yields 6.4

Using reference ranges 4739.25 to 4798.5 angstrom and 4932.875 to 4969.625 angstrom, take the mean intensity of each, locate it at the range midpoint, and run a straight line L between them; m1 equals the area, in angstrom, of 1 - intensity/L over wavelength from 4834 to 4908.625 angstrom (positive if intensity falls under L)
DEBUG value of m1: 5.8 angstrom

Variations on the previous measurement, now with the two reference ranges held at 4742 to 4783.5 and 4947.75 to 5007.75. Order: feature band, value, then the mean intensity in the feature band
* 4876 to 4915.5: -4.0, 10.1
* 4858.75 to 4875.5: 0.7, 8.66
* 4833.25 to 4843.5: -0.4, 9.23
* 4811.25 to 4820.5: 1.4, 7.47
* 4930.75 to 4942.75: -4.0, 12.5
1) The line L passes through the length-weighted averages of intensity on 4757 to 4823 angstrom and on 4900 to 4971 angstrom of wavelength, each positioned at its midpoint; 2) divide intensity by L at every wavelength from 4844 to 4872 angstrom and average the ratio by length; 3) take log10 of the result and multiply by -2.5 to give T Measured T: 0.139 mag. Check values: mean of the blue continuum 7.82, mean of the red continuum 11.3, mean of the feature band 8.32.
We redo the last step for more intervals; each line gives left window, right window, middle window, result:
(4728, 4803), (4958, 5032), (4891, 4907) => -0.15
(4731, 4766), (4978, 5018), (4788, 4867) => 0.13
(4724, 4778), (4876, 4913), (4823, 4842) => 0.09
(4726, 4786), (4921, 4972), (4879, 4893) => 0.14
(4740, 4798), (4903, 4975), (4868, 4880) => 0.15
